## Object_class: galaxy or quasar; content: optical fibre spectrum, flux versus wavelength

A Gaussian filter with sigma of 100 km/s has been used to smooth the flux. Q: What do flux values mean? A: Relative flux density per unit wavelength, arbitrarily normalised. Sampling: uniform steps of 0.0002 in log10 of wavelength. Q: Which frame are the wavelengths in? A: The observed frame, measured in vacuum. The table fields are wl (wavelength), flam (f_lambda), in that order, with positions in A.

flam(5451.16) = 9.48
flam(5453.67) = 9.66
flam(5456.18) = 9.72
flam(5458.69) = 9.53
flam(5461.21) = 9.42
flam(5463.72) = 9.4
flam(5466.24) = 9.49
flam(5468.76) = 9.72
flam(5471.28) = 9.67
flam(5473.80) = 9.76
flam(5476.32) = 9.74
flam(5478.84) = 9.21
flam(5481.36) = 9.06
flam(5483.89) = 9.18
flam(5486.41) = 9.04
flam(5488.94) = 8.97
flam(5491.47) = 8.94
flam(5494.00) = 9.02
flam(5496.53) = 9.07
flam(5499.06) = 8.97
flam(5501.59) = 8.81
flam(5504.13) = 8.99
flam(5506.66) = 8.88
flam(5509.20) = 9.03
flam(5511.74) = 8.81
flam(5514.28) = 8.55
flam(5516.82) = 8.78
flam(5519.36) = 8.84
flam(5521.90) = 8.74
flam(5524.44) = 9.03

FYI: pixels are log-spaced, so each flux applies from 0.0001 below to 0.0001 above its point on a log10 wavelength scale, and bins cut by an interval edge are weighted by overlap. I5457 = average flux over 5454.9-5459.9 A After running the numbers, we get 9.64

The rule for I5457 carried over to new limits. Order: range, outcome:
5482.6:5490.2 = 9.06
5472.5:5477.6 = 9.75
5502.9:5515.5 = 8.85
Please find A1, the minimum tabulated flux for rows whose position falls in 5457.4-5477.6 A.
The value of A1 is 9.4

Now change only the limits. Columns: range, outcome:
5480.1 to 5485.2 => 9.06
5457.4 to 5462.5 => 9.42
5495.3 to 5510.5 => 8.81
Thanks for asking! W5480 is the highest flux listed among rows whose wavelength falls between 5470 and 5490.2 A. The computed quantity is 9.76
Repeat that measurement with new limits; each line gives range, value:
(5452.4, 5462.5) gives 9.72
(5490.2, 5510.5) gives 9.07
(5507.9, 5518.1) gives 9.03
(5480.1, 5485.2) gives 9.18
